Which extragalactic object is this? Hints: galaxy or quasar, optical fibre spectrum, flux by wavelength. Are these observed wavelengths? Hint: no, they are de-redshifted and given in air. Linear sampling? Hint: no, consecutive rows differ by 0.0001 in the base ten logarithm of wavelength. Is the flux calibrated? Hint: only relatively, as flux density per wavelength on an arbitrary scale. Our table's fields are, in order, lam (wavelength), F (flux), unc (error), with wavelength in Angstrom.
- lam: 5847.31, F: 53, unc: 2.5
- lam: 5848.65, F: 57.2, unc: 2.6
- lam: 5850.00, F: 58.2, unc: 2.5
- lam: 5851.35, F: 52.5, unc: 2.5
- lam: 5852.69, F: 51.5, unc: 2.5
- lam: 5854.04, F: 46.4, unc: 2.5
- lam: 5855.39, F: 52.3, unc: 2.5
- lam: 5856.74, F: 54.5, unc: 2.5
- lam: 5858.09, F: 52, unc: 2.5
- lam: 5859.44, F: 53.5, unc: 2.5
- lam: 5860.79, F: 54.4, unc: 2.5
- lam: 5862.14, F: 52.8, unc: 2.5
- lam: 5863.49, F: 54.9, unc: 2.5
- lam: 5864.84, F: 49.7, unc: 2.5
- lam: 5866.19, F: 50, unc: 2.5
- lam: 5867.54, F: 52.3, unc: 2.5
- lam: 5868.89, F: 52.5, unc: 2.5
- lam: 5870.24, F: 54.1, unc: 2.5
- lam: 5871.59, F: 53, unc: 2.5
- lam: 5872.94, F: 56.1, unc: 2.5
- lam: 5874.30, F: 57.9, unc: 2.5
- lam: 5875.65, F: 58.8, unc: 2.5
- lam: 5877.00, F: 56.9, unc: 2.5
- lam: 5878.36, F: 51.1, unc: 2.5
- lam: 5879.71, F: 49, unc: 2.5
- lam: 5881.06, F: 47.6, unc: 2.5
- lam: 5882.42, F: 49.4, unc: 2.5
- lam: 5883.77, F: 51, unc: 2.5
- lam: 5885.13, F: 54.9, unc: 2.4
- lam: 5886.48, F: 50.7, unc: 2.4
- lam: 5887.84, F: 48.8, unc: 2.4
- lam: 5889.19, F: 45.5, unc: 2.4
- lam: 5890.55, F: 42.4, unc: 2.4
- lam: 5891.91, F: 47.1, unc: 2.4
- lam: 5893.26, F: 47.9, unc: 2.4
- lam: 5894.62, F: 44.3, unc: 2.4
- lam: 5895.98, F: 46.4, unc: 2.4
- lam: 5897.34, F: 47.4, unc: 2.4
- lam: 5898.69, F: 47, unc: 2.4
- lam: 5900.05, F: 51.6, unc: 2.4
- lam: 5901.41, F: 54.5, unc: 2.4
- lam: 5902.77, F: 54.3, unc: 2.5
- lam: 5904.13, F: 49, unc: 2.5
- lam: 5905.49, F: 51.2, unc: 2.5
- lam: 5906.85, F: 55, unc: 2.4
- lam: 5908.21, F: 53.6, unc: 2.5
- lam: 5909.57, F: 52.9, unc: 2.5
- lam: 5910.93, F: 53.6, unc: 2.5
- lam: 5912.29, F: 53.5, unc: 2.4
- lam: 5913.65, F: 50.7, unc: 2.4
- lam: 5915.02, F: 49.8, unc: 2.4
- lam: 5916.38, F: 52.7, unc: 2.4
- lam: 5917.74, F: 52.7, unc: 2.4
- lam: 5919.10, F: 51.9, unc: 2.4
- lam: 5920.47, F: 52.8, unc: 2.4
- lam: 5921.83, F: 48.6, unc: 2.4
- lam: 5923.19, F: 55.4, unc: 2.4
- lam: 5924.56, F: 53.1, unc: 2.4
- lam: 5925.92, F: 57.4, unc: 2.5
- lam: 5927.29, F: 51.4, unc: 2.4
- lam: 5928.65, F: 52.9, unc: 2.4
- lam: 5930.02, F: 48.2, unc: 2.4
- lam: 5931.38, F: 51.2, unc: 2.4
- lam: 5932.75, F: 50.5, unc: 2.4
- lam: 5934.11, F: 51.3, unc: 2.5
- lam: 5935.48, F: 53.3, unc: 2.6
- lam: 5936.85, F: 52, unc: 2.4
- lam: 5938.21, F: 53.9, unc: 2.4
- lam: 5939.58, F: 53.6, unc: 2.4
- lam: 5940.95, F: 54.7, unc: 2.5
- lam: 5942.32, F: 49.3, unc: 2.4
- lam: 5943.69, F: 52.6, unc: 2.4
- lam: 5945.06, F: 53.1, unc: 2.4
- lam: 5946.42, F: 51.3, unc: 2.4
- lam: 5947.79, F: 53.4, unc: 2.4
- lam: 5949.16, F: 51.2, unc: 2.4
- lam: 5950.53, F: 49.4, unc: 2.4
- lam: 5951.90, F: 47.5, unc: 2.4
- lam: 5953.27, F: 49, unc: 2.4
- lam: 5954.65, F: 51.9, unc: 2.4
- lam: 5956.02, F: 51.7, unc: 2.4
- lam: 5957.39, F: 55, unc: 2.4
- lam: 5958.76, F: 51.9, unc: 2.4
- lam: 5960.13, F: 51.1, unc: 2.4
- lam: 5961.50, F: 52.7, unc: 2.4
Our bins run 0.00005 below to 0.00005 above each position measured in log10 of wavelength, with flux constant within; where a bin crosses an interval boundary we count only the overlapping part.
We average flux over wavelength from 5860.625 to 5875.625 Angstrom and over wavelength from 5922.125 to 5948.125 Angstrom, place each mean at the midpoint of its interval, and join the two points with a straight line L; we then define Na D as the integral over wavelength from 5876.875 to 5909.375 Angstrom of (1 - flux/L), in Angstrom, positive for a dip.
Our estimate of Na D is 2.1 Angstrom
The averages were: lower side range 53.6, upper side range 52.5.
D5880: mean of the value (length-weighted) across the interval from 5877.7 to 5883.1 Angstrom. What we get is 49.3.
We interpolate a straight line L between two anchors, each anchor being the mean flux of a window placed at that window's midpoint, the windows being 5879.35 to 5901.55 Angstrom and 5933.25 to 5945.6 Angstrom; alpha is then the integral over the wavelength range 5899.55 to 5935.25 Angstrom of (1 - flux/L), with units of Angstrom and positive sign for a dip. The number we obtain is -1.1 Angstrom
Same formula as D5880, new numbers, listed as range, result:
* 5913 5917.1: 51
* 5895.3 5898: 46.8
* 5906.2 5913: 53.7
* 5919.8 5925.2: 52.5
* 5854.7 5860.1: 53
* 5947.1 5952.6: 50.4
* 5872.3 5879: 56.1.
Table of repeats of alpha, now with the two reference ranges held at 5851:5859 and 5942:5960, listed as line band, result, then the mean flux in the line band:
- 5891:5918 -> 0.42 Angstrom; 50.7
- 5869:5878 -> -0.74 Angstrom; 55.7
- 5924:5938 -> -0.21 Angstrom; 52.2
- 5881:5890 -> 0.31 Angstrom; 49.7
